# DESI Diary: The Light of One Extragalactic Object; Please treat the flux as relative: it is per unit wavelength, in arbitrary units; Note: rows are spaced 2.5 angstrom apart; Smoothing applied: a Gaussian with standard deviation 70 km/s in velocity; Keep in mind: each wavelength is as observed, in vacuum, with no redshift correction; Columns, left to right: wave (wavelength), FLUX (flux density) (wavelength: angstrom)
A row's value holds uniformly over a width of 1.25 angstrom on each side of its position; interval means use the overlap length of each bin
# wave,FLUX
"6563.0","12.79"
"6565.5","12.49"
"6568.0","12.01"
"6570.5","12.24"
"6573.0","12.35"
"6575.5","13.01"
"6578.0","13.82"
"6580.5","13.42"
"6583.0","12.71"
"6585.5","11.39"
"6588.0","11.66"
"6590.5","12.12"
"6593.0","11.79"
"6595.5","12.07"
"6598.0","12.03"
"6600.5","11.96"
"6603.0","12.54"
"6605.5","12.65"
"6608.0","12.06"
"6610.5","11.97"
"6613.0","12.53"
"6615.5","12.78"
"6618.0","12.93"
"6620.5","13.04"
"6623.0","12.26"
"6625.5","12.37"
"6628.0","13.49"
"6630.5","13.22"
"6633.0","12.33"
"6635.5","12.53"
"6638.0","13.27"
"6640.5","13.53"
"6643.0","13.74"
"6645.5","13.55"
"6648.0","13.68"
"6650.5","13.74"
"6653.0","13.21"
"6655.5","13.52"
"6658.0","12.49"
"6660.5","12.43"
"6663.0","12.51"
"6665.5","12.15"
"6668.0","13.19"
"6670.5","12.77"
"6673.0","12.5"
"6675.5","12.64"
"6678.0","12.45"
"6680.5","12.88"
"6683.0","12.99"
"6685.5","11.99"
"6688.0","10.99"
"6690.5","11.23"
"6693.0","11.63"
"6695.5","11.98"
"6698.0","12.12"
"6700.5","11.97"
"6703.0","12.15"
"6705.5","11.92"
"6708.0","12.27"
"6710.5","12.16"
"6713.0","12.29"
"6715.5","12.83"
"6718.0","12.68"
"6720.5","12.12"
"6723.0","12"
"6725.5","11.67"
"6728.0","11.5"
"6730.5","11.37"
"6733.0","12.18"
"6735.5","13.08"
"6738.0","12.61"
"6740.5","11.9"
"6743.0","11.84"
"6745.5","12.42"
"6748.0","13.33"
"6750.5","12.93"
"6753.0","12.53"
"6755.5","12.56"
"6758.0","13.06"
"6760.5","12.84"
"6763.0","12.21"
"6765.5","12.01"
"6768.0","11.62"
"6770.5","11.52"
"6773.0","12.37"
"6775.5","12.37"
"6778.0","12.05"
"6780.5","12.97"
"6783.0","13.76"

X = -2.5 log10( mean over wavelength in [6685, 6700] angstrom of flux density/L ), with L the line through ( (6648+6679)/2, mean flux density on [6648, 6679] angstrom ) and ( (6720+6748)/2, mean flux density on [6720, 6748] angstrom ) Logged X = 0.08 mag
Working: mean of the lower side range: 12.8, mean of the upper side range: 12.1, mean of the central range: 11.7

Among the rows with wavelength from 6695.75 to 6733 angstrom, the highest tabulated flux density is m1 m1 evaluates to 12.83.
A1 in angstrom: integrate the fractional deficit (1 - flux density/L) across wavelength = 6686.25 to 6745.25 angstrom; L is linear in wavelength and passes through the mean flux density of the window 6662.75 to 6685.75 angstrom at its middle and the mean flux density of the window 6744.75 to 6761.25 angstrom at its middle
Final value 3.3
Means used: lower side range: 12.6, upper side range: 12.8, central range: 12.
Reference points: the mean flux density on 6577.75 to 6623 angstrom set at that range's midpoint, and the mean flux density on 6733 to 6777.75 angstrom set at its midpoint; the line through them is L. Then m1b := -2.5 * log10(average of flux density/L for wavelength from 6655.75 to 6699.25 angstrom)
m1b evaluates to 0.01 mag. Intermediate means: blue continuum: 12.4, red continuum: 12.4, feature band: 12.3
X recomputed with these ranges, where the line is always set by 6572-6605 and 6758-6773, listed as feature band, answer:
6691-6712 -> 0.021 mag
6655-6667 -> -0.025 mag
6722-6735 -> 0.035 mag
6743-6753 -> -0.047 mag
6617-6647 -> -0.060 mag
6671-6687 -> -0.026 mag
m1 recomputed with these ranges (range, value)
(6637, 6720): 13.74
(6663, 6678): 13.19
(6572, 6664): 13.82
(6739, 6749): 13.33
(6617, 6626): 13.04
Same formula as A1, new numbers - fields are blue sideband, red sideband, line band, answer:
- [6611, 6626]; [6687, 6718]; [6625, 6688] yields -2.8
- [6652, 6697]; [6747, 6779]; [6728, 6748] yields 0.3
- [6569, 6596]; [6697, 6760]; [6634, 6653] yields -1.6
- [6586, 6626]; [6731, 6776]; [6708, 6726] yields 0.1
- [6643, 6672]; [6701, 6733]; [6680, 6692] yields 0.6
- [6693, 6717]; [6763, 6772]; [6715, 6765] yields -1.7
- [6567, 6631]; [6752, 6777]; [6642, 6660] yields -1.4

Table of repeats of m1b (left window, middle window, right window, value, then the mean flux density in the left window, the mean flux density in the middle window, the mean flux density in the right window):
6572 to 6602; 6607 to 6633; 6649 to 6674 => -0.006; 12.4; 12.7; 12.9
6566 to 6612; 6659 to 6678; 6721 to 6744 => -0.038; 12.3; 12.6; 12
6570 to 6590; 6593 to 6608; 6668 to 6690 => 0.030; 12.6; 12.2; 12.4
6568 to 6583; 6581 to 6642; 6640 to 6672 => 0.042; 12.9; 12.5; 13.1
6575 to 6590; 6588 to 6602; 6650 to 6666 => 0.061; 12.6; 12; 12.9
